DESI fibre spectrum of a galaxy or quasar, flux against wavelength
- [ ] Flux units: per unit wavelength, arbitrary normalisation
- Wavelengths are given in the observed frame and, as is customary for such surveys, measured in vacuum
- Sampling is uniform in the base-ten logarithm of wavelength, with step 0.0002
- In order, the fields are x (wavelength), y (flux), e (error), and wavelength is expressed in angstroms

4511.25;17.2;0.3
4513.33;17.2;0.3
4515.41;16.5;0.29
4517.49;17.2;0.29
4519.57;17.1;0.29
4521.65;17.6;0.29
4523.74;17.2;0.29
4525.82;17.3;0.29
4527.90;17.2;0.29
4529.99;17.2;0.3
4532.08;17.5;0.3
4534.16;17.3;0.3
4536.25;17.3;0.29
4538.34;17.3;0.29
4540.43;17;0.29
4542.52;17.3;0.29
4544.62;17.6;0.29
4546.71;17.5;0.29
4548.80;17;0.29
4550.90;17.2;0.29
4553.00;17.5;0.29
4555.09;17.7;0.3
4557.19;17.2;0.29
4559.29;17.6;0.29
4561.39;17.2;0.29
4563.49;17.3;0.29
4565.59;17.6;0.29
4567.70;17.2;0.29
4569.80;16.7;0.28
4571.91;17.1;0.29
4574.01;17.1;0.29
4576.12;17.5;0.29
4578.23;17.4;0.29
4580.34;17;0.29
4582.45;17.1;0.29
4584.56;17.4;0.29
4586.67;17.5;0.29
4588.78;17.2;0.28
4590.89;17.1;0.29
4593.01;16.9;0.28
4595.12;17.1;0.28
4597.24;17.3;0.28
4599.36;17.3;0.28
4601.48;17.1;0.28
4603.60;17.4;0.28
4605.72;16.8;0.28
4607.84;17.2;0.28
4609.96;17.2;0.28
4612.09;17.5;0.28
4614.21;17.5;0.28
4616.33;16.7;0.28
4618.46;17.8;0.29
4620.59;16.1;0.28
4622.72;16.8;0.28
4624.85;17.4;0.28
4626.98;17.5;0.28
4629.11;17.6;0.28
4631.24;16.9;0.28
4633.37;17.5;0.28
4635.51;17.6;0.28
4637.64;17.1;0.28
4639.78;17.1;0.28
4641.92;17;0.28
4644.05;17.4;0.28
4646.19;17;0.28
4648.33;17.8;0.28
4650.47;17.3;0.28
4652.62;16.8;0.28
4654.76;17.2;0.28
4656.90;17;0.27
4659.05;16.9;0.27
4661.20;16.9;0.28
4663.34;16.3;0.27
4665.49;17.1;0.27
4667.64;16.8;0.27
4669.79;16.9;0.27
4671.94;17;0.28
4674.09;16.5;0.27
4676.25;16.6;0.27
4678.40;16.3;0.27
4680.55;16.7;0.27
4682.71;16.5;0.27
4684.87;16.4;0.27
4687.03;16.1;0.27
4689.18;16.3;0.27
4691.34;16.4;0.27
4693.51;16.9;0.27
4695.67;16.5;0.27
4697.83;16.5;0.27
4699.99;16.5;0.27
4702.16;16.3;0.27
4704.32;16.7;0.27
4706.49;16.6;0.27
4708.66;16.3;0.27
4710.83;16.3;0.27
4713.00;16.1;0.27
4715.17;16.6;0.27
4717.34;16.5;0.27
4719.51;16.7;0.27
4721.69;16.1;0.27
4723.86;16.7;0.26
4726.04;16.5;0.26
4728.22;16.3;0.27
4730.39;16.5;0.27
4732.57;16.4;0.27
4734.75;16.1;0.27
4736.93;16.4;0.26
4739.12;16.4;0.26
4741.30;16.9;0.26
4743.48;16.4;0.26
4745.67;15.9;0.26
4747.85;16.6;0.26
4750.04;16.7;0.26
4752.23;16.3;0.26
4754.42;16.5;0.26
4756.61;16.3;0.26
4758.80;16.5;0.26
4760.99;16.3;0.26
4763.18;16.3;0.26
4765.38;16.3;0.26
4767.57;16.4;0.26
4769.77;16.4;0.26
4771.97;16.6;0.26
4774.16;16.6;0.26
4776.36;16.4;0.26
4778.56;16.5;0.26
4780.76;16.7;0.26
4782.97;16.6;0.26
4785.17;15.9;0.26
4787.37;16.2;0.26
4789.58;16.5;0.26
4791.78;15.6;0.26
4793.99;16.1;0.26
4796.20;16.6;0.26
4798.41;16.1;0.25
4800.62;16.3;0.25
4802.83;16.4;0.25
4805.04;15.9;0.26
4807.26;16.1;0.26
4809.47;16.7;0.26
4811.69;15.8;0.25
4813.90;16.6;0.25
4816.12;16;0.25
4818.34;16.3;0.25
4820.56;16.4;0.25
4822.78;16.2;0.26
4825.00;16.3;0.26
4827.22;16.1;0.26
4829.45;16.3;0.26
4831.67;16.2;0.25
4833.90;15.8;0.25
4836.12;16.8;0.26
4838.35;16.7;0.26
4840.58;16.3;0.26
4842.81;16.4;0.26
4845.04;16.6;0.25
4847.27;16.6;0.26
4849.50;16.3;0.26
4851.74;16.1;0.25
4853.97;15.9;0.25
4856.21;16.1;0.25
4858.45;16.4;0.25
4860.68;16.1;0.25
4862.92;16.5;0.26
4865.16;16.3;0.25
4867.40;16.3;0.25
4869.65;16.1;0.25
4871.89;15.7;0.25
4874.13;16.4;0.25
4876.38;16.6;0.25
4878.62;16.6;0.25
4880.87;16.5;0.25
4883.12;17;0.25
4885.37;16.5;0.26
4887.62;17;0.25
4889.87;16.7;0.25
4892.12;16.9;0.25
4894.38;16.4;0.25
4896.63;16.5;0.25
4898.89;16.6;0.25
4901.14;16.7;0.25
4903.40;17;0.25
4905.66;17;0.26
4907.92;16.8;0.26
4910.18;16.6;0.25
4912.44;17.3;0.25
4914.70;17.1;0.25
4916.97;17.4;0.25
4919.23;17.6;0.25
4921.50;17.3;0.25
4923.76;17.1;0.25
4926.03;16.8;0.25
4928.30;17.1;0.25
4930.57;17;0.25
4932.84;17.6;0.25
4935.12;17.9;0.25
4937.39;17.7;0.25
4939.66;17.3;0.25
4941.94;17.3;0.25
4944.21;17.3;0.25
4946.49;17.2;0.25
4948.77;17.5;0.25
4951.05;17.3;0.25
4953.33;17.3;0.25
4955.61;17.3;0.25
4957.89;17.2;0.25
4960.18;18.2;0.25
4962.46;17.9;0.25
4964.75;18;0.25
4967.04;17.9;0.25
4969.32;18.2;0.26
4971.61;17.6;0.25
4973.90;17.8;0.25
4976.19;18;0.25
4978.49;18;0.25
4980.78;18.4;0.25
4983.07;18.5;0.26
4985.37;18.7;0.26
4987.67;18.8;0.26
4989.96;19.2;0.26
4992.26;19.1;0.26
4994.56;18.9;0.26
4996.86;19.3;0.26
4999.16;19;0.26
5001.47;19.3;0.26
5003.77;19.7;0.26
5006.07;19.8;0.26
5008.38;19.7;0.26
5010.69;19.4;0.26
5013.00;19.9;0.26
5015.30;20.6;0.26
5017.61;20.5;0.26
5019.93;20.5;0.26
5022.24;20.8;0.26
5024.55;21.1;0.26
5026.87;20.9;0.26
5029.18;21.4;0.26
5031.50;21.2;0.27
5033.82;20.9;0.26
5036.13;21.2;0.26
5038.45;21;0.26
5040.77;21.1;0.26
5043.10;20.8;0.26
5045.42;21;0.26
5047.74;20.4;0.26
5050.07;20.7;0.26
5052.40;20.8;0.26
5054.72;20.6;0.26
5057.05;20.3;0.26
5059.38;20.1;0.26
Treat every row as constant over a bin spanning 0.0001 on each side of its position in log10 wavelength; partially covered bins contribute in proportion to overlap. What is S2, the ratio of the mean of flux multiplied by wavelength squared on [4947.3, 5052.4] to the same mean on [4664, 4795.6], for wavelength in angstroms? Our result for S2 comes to 1.32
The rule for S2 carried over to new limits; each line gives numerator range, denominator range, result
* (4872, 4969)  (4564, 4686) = 1.14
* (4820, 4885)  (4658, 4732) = 1.06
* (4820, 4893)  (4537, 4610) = 1.07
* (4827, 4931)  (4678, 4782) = 1.07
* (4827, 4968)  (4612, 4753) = 1.10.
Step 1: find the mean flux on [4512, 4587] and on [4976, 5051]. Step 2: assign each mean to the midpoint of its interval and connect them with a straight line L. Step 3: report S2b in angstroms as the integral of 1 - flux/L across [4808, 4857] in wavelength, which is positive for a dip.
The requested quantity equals 6.8 angstroms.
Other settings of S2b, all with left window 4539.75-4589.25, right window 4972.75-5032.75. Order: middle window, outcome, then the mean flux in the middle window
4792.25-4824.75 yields 4.1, 16.2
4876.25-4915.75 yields 4.6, 16.8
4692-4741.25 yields 4.4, 16.5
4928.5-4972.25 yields 3.9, 17.6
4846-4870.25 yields 3.3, 16.2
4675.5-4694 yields 1.5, 16.5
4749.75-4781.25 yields 3.2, 16.4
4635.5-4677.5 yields 1.8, 17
